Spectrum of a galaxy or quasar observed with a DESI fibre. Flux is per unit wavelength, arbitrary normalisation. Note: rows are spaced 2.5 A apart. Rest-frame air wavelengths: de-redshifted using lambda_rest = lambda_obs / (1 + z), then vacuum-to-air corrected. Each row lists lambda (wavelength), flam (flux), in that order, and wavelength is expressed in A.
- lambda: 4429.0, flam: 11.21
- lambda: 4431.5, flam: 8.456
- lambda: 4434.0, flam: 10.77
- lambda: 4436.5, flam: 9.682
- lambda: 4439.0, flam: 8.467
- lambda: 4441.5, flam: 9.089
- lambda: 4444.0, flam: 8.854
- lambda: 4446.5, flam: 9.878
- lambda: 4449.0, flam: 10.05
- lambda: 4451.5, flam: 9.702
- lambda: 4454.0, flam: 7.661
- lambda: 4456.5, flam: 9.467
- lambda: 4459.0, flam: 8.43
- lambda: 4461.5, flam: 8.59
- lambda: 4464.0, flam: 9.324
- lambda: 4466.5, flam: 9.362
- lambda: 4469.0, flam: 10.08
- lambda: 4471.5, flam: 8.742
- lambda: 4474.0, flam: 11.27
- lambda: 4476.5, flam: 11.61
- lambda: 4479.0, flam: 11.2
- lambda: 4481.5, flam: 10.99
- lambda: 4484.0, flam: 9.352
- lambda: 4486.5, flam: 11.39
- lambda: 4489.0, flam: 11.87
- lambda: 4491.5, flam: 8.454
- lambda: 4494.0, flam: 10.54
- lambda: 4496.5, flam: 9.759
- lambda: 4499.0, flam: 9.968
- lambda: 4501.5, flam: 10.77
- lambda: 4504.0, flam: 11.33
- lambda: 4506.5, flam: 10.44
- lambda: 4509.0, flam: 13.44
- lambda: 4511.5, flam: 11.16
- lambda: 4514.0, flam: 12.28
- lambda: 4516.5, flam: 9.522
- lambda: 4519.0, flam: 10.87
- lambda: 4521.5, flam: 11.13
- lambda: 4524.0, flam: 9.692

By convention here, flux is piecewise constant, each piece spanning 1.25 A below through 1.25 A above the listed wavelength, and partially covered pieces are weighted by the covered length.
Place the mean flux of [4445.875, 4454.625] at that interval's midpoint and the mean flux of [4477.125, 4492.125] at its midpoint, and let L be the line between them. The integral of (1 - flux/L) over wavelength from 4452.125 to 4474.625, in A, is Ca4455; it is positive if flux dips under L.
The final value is 1.65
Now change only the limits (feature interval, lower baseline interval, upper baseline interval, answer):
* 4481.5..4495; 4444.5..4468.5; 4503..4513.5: 0.4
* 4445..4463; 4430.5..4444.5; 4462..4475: 0.7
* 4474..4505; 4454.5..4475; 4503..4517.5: -0.6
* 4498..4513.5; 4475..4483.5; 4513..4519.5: -0.5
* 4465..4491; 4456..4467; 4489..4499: -2.9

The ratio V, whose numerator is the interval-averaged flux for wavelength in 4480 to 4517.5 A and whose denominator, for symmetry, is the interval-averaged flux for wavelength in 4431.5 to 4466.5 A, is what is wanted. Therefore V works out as 1.2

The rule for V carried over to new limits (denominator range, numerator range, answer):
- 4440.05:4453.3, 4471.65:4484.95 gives 1.14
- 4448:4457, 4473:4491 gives 1.20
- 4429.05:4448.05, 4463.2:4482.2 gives 1.09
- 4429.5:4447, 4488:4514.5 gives 1.16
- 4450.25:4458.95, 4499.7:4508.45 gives 1.24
